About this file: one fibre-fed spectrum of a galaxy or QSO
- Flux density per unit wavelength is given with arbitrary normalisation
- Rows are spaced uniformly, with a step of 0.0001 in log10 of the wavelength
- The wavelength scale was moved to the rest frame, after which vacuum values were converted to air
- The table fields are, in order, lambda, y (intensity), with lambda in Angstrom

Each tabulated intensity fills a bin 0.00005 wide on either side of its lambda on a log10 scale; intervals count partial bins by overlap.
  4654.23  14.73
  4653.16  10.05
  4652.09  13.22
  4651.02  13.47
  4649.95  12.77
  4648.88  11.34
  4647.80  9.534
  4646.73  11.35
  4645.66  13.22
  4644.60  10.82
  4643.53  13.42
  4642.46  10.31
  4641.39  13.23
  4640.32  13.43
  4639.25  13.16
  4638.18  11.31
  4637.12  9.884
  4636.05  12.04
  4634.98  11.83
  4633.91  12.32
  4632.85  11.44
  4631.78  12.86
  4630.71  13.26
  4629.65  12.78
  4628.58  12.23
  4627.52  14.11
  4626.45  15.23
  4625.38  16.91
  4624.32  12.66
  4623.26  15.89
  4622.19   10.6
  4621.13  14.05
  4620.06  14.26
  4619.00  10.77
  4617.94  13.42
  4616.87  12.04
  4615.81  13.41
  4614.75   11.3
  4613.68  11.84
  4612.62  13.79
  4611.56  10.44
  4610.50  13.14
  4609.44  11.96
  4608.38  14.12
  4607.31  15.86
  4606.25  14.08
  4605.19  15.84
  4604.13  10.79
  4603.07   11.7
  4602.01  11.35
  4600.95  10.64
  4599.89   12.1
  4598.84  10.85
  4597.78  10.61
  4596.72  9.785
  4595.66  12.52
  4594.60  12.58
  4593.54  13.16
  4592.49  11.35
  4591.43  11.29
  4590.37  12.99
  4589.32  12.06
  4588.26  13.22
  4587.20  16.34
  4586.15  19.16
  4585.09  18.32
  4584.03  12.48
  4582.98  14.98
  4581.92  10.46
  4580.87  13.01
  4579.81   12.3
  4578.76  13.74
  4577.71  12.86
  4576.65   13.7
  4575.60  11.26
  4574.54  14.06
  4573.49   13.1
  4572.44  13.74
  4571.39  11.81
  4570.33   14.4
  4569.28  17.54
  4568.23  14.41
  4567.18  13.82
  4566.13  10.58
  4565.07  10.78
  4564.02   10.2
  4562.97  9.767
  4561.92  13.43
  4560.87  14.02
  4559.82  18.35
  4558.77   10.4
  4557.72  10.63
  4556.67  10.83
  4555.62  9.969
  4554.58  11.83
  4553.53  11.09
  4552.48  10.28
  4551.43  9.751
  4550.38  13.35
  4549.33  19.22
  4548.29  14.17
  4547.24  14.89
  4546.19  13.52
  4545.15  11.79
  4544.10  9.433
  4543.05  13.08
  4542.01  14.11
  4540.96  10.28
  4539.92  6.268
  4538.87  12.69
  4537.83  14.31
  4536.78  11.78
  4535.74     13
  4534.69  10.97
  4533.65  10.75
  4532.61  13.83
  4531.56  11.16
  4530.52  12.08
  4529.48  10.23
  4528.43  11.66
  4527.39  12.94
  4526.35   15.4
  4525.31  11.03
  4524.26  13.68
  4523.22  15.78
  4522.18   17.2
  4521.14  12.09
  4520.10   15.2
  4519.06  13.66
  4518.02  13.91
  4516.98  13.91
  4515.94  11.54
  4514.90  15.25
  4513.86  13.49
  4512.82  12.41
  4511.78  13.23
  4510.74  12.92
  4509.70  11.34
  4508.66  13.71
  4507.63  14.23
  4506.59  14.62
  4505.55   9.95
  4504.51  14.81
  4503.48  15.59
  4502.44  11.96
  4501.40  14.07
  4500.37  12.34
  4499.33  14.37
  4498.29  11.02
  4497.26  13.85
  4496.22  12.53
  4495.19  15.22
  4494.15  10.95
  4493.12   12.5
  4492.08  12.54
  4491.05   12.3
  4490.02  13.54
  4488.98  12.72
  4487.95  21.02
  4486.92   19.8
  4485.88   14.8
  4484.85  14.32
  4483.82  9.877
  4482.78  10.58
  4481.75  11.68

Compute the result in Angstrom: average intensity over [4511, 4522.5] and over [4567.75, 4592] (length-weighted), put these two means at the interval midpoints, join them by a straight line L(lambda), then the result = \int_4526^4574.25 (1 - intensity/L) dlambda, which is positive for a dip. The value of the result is 4.7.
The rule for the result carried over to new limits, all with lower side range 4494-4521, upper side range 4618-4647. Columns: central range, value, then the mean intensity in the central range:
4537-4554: 1.0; 12.4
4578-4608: -0.1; 13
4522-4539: 0.6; 12.8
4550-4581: 1.3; 12.5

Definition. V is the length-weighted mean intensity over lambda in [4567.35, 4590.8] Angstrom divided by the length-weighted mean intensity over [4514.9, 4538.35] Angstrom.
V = 1.07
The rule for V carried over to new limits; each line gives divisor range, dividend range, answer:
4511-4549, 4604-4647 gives 1.00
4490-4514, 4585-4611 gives 0.99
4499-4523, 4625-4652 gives 0.92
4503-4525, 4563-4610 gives 0.95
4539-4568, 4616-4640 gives 1.06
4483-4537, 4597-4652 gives 0.94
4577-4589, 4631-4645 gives 0.85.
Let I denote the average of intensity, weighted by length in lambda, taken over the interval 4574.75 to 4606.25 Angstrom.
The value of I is 12.8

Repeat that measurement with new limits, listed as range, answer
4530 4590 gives 12.8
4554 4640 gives 12.8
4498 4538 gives 13.1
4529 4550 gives 12.4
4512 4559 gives 12.6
